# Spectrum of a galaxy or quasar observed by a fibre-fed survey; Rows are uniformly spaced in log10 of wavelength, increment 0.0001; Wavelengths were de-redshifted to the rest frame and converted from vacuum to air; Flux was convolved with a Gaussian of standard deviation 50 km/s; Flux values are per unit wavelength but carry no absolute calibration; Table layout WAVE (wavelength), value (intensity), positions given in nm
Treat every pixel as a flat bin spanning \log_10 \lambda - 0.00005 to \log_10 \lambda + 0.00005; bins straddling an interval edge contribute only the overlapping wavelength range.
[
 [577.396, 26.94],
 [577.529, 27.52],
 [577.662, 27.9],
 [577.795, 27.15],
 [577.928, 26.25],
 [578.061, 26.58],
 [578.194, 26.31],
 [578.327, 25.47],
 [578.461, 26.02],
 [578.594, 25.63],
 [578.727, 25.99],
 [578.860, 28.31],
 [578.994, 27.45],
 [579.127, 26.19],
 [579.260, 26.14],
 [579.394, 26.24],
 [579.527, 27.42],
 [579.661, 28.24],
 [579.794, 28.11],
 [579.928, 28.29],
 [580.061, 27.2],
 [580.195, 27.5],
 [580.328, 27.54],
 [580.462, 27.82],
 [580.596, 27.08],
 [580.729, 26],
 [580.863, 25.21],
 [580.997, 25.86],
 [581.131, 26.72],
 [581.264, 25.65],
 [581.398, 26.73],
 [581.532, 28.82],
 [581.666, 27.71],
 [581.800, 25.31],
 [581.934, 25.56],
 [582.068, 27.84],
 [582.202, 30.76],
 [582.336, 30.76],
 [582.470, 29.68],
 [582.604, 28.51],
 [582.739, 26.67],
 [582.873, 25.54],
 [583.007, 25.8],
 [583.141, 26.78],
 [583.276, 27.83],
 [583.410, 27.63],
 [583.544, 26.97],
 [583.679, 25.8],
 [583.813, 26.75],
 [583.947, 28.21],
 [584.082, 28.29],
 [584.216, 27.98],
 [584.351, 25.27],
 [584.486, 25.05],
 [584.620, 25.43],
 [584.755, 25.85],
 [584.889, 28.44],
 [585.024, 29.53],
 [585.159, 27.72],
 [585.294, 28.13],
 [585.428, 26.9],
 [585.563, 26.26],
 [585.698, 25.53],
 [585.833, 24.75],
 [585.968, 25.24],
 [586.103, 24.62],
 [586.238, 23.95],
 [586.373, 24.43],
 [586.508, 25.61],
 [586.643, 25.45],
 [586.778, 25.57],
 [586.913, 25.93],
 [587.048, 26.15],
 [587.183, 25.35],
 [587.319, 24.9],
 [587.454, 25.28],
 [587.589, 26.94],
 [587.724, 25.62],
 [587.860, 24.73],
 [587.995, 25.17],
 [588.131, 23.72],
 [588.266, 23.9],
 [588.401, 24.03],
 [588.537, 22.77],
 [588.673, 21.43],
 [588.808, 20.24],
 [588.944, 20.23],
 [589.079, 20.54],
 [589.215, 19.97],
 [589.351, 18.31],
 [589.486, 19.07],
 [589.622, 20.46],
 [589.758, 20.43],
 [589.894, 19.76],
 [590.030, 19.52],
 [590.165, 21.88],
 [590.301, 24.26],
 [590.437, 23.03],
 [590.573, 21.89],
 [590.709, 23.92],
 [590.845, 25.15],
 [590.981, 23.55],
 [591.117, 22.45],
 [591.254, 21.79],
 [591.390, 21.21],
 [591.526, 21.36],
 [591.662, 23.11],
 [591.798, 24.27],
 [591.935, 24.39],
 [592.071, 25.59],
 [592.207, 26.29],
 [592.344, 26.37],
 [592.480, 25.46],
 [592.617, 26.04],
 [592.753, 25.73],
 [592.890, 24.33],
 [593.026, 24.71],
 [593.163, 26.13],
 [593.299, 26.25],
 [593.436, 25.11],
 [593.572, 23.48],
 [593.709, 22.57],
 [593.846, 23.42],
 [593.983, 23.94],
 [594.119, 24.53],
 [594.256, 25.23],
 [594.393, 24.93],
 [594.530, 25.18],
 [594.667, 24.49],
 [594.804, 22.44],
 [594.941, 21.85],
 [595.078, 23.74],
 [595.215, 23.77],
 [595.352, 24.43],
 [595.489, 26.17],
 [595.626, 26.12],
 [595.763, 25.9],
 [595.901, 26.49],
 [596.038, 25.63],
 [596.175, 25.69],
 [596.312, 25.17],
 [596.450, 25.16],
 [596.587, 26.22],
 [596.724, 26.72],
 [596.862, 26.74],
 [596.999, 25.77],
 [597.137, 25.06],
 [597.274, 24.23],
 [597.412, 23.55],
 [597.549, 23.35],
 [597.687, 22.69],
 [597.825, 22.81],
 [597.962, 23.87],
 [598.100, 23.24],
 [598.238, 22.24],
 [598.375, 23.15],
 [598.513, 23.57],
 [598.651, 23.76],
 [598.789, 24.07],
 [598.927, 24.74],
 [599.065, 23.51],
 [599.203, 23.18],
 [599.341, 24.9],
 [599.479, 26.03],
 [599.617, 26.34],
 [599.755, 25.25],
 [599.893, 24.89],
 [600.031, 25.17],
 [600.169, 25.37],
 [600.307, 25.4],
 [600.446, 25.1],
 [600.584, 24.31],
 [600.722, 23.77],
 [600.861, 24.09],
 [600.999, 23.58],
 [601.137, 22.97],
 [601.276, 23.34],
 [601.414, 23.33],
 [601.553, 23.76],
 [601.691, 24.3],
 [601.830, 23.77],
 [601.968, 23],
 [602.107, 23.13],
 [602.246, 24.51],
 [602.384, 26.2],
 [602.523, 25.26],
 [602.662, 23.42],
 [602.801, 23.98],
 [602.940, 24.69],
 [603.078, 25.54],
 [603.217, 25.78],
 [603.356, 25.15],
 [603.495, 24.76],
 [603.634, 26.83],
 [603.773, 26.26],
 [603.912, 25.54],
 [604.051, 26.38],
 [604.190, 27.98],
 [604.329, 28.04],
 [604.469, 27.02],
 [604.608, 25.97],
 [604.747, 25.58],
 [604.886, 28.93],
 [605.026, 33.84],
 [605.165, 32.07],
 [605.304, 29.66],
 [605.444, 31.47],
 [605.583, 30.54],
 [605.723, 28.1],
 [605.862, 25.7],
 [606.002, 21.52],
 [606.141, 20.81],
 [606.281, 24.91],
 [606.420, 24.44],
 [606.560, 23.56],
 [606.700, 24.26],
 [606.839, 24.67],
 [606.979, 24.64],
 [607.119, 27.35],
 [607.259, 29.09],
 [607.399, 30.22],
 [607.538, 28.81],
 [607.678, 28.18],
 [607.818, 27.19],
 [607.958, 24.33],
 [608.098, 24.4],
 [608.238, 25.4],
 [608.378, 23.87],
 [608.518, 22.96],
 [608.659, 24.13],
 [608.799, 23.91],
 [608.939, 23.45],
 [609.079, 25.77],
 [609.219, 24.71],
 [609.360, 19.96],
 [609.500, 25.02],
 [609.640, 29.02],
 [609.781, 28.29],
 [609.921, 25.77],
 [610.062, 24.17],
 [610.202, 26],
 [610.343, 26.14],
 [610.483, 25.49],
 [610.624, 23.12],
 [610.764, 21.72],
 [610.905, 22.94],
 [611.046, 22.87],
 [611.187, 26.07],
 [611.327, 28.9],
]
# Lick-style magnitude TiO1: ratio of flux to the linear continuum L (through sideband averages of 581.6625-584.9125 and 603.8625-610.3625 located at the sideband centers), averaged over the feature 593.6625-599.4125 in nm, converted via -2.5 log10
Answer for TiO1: 0.10 mag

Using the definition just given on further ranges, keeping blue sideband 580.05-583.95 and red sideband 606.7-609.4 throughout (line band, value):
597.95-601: 0.07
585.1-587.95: 0.05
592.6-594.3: 0.07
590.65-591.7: 0.17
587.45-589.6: 0.19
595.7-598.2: 0.06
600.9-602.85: 0.09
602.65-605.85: -0.07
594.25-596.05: 0.07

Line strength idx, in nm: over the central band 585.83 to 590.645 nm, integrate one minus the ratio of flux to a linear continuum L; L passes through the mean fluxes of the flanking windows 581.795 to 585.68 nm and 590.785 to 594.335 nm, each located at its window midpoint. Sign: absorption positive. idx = 0.491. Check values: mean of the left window 27.3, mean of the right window 24.3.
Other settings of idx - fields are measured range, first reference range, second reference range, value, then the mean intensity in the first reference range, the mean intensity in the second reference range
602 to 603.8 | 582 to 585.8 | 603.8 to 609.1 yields 0.11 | 27.3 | 26.4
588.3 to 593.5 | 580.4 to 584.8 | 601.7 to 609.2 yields 0.72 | 27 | 26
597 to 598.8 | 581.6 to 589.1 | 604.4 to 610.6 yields 0.17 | 25.9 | 26.1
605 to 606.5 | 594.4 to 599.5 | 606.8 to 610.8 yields -0.13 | 24.5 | 25.5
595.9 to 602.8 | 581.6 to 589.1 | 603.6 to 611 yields 0.42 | 25.9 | 26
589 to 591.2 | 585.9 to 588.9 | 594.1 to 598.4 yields 0.27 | 24.6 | 24.6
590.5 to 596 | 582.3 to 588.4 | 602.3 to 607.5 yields 0.42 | 26.3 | 26.5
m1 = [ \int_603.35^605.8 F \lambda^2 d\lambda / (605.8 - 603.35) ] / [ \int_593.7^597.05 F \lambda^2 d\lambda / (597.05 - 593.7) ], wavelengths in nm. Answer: 1.2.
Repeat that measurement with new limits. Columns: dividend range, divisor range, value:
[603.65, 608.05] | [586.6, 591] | 1.24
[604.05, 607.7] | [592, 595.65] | 1.14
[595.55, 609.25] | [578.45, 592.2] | 1.06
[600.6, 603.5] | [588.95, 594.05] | 1.09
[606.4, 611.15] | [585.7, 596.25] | 1.12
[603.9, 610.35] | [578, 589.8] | 1.10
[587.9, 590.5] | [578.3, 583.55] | 0.82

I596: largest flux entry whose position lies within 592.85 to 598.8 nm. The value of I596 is 26.74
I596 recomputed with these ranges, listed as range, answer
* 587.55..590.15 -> 26.94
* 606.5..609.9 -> 30.22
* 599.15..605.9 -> 33.84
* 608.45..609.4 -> 25.77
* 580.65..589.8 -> 30.76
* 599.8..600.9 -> 25.4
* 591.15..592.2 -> 25.59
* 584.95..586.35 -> 29.53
